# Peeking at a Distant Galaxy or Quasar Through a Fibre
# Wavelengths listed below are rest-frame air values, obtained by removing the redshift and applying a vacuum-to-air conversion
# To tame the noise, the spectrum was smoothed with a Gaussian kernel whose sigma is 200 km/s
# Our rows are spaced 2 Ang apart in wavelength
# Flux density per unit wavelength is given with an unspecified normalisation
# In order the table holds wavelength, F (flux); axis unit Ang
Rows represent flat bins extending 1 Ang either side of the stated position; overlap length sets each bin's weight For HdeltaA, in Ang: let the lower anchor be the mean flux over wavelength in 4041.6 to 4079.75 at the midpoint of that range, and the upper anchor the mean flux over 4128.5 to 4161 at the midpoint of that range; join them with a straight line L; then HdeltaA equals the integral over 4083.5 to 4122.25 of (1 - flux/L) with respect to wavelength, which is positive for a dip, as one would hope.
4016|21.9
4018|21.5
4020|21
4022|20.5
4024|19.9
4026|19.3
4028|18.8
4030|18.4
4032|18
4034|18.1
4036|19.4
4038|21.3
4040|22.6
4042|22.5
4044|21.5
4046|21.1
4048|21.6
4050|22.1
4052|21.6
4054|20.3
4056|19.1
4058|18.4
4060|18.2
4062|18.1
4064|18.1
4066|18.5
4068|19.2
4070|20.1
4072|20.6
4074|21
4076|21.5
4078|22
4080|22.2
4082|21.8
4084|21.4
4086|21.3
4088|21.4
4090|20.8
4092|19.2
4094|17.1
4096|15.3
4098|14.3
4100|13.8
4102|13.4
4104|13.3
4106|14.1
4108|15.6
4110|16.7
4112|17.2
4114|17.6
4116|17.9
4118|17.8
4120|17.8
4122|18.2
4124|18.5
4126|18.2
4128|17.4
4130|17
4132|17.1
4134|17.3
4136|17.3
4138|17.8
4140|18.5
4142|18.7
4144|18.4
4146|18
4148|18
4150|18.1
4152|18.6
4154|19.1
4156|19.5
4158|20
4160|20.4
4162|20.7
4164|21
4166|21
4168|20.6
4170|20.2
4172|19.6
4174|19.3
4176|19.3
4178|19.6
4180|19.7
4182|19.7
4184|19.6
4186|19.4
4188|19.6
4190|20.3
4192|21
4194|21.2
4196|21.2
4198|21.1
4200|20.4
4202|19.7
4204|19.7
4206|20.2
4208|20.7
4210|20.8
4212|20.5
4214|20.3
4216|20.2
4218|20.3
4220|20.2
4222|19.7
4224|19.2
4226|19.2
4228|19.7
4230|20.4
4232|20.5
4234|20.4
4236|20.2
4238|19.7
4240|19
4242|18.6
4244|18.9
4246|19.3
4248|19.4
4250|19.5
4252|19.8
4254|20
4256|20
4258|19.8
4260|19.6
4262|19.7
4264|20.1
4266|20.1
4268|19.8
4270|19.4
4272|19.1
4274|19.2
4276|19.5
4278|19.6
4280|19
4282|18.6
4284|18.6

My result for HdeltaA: 4.4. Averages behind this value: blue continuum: 20.3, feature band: 17.1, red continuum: 18.3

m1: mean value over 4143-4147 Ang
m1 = 18.2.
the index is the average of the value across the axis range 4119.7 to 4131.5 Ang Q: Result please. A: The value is 17.8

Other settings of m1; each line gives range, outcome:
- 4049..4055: 21.3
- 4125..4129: 17.8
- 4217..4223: 20.1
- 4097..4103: 13.8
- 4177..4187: 19.6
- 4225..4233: 19.9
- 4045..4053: 21.6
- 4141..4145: 18.5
